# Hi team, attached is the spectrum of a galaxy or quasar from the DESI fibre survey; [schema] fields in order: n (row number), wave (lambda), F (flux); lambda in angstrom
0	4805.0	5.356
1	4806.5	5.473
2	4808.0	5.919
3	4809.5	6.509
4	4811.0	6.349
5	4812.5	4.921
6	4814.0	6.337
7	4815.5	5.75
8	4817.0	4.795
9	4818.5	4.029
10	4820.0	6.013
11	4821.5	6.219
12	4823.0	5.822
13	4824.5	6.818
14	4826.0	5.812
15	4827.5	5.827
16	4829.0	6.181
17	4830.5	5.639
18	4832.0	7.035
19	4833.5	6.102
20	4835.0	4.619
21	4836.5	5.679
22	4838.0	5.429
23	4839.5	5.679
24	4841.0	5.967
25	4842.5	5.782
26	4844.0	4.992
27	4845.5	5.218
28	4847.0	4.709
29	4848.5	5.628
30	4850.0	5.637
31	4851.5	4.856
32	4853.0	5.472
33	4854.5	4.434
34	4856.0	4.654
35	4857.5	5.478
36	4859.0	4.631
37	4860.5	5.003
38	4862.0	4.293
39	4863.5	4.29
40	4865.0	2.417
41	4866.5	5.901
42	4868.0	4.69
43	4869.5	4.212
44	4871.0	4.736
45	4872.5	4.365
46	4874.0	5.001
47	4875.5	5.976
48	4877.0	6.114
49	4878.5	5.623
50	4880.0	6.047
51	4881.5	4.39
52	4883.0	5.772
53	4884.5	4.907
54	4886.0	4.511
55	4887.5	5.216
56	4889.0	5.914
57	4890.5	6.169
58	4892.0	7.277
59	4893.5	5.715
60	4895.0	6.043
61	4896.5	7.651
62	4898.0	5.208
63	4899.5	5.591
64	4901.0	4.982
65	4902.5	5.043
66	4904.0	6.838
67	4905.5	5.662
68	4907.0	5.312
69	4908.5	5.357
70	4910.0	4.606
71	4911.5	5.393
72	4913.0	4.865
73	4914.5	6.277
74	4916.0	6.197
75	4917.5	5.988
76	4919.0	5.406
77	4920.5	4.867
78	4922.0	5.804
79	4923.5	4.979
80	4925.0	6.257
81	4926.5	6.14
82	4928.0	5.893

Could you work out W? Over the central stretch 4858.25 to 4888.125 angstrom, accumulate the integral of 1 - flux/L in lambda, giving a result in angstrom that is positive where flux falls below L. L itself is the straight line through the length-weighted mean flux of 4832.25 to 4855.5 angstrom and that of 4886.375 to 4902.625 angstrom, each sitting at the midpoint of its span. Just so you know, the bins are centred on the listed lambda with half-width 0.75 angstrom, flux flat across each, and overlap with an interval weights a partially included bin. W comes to 4.1 angstrom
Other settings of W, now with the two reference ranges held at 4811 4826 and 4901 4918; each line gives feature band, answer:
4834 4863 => 2.44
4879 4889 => 0.69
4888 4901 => -1.23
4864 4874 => 2.11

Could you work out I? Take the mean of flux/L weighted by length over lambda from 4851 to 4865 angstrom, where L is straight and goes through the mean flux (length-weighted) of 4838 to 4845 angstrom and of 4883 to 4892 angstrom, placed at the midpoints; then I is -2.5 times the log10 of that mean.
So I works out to 0.19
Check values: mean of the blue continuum 5.57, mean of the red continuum 5.54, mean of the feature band 4.66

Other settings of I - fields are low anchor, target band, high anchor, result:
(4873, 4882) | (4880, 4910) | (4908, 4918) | -0.02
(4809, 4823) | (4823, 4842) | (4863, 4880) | -0.09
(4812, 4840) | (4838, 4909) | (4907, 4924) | 0.05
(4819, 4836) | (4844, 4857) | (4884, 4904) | 0.16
